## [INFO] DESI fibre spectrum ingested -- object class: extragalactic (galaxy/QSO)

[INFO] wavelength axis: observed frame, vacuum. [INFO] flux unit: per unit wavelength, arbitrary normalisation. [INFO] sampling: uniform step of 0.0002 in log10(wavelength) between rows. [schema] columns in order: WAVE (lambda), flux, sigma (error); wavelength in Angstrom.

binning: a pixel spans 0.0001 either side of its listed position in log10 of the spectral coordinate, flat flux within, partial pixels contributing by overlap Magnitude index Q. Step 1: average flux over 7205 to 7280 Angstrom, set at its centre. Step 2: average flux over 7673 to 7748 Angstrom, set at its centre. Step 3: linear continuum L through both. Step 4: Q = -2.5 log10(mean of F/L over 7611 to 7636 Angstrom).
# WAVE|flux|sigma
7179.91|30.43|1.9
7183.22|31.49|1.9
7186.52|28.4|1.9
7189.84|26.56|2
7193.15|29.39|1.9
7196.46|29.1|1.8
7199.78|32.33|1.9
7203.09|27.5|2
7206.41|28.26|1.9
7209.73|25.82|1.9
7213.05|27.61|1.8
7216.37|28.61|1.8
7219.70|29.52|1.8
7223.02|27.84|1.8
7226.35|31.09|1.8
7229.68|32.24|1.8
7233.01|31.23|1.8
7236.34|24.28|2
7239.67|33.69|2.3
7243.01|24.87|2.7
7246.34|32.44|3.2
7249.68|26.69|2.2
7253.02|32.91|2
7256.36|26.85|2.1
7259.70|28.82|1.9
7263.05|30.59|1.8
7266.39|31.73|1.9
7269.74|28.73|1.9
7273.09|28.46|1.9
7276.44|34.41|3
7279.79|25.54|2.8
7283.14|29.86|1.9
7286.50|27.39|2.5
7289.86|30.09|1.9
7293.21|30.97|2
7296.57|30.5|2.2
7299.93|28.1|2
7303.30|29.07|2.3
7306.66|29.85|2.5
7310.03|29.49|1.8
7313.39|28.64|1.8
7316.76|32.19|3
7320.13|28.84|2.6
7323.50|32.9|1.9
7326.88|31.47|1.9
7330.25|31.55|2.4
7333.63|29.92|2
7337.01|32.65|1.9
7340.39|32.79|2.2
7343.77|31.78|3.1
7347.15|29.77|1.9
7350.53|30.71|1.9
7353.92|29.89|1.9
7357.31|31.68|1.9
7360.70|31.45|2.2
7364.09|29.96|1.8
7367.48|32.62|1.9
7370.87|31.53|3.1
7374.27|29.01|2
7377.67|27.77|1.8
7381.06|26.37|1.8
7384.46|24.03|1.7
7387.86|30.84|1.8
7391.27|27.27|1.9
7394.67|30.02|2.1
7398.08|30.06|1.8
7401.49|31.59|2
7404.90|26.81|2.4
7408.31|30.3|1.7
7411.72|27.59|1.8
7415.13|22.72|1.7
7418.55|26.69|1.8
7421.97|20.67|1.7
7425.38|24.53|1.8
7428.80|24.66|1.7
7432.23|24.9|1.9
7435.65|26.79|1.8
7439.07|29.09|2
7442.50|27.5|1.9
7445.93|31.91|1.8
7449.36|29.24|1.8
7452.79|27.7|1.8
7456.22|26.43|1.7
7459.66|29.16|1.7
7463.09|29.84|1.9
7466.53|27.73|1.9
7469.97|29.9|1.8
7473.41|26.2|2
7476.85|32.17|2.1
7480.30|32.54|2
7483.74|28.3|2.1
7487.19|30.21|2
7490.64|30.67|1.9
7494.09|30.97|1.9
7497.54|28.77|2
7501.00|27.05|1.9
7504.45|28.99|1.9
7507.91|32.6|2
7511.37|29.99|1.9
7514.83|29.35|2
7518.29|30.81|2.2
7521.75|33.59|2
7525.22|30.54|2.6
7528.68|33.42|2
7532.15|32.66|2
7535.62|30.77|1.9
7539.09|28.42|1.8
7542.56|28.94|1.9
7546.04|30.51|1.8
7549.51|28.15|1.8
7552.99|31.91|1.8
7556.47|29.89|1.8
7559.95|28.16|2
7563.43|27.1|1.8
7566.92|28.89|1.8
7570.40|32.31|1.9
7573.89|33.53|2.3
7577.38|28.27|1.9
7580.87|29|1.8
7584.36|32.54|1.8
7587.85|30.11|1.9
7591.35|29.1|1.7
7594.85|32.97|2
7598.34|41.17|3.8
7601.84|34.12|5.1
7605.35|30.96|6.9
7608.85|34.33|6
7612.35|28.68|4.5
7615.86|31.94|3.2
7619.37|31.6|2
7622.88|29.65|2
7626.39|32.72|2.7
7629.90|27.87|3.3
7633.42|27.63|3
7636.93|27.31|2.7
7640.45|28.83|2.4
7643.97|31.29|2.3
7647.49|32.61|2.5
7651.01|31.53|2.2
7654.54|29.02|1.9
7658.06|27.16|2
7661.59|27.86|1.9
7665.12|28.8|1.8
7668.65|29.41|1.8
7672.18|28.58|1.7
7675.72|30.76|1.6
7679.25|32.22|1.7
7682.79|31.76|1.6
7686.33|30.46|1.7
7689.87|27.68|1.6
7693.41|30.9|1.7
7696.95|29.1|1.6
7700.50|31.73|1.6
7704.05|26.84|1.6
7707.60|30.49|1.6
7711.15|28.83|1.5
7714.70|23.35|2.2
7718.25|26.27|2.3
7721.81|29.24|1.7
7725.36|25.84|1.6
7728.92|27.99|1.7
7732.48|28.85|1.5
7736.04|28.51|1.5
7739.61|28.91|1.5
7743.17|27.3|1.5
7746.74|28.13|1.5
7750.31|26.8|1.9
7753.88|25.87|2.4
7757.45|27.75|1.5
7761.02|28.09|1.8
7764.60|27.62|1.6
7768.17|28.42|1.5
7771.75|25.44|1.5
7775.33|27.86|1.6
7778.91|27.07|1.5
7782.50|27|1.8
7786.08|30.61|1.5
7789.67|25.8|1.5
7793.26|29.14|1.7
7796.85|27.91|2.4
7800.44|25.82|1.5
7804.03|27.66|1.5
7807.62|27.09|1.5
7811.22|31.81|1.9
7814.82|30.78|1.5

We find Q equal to -0.04 mag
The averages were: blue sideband 29.3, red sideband 28.8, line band 29.9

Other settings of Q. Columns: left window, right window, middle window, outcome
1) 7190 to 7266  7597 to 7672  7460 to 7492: 0.01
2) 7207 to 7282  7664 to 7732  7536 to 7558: -0.02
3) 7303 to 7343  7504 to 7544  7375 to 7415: 0.10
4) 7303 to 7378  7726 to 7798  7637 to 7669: -0.04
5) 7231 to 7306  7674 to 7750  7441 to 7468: 0.02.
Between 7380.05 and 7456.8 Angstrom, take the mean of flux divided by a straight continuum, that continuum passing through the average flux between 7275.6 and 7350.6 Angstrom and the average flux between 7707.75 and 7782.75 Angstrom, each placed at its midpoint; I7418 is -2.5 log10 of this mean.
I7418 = 0.09 mag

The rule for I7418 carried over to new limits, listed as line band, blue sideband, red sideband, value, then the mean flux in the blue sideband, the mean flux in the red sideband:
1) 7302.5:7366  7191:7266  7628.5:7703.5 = -0.05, 29.2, 29.6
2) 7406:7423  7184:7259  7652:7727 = 0.12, 29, 28.9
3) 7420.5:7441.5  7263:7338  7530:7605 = 0.20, 30.1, 30.9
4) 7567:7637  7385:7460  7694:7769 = -0.13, 27.5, 27.9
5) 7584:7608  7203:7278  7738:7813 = -0.17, 29.3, 27.7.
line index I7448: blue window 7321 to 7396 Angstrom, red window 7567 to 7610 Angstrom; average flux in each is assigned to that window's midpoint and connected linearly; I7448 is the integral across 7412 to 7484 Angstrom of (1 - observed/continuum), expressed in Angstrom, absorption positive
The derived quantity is 8.1 Angstrom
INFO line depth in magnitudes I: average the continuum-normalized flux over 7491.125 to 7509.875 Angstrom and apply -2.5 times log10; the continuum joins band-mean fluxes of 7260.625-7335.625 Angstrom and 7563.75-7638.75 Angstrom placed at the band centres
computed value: 0.04 mag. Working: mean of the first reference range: 30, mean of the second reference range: 31.1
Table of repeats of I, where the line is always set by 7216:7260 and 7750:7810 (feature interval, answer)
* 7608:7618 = -0.12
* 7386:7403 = -0.04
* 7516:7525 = -0.12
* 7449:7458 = 0.04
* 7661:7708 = -0.07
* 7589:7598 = -0.16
